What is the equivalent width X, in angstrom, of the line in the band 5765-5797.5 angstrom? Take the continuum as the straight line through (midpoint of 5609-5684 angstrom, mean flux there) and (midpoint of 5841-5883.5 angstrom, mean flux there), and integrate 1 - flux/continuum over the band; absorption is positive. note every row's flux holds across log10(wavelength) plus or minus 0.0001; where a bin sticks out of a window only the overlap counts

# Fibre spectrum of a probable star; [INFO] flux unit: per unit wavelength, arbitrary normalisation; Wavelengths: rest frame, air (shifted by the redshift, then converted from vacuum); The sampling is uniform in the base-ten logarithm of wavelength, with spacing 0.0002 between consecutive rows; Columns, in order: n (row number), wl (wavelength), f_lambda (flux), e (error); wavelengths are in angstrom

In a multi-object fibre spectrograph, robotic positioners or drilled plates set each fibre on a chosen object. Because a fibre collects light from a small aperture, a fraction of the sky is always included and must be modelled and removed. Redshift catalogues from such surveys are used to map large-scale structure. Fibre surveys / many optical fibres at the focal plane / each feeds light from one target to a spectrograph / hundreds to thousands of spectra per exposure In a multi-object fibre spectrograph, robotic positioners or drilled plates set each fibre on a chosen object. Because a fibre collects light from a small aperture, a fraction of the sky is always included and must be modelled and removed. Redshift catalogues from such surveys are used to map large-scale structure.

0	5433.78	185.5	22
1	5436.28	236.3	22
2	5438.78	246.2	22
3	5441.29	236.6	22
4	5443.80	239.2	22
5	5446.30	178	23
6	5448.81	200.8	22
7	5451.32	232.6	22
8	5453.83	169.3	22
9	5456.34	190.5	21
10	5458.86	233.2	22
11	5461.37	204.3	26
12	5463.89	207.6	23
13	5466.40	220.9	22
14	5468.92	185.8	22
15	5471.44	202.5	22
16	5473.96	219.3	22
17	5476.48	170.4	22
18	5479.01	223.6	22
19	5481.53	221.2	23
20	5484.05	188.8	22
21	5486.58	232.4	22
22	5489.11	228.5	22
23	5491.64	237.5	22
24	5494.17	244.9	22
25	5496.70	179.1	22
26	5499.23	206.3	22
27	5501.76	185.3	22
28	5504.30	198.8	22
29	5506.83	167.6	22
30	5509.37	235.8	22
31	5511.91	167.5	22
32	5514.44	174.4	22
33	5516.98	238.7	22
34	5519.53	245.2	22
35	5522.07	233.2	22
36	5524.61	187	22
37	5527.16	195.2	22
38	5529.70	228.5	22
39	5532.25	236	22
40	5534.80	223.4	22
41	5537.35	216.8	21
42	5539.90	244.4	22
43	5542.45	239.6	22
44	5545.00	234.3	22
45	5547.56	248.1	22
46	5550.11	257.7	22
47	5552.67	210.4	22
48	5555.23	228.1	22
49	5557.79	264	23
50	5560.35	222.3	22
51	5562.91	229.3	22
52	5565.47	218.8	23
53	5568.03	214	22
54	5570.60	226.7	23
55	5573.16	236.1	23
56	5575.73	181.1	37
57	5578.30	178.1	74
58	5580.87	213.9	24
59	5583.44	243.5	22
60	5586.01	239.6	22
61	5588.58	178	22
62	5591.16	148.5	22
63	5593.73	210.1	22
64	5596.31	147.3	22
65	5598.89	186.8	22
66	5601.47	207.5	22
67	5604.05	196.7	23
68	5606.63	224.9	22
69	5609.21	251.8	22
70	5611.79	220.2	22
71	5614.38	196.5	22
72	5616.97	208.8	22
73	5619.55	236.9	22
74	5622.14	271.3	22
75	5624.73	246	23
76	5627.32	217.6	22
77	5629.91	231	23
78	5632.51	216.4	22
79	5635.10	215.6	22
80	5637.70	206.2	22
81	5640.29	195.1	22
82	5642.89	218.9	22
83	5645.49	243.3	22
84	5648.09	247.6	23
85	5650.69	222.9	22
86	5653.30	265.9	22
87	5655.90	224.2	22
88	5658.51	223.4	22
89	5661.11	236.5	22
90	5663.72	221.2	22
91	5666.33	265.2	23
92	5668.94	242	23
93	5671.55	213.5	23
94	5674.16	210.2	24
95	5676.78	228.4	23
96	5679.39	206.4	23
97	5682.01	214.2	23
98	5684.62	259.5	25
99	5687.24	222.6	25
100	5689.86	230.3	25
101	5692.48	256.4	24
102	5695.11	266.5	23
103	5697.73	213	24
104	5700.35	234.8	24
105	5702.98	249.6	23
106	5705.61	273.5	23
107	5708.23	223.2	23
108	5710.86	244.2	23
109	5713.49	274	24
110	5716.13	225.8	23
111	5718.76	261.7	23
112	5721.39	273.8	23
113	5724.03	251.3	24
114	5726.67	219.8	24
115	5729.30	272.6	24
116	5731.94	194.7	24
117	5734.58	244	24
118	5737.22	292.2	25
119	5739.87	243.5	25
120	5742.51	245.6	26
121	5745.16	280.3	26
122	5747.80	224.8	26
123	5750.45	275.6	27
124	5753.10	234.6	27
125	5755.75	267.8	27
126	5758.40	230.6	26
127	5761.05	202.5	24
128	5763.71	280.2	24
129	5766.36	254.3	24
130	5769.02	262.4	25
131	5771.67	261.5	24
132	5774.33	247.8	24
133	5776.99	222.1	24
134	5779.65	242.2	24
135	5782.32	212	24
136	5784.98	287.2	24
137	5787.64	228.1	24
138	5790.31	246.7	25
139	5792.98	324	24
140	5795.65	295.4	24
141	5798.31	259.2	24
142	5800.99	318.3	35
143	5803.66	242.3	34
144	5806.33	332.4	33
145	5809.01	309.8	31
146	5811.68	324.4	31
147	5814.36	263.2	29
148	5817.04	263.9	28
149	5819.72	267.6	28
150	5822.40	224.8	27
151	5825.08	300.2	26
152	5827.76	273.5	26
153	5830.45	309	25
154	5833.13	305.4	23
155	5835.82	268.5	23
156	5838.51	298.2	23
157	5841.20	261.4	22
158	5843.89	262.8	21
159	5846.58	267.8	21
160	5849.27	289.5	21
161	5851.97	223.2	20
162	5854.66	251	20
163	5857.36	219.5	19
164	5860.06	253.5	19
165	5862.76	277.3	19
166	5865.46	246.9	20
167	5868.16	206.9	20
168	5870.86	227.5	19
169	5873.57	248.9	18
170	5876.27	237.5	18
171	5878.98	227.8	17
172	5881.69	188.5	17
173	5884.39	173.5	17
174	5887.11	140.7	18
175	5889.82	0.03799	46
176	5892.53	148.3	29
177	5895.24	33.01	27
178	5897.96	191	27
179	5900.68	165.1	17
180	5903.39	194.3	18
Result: -2.8 angstrom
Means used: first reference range 227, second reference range 242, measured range 257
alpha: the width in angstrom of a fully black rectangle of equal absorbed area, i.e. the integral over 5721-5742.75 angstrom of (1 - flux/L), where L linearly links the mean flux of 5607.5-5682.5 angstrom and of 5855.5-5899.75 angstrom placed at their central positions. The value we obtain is -3.5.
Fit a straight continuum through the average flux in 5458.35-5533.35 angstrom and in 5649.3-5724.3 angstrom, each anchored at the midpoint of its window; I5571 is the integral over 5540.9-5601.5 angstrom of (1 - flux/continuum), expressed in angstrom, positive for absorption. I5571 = 1.5 angstrom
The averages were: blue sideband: 210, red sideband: 239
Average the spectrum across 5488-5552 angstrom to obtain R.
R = 218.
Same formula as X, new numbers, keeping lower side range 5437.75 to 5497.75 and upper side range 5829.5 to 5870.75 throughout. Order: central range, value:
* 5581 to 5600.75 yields 2.9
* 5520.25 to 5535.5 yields 0.1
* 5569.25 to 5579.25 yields 0.9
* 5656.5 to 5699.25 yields 1.3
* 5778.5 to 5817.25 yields -3.4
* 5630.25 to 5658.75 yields 1.1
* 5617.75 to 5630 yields -0.4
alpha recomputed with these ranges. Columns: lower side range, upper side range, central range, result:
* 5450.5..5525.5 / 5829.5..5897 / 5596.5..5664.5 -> -3.22 angstrom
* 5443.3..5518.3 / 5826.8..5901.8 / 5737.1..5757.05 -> -3.65 angstrom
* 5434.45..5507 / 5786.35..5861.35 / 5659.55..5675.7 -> 0.97 angstrom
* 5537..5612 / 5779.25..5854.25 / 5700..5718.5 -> 0.11 angstrom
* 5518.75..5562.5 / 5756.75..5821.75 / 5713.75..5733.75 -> 0.90 angstrom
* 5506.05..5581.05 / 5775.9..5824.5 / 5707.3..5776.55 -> 2.67 angstrom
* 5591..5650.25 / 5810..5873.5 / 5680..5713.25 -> -1.14 angstrom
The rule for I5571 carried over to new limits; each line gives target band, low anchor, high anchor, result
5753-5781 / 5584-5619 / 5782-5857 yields 1.2 angstrom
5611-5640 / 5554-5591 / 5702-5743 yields 0.7 angstrom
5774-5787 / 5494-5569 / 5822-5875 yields 0.6 angstrom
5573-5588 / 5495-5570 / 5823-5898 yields 0.5 angstrom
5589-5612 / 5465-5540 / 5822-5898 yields 1.9 angstrom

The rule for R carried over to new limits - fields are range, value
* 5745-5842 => 268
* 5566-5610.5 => 205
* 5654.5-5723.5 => 238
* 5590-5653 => 216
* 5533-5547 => 233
